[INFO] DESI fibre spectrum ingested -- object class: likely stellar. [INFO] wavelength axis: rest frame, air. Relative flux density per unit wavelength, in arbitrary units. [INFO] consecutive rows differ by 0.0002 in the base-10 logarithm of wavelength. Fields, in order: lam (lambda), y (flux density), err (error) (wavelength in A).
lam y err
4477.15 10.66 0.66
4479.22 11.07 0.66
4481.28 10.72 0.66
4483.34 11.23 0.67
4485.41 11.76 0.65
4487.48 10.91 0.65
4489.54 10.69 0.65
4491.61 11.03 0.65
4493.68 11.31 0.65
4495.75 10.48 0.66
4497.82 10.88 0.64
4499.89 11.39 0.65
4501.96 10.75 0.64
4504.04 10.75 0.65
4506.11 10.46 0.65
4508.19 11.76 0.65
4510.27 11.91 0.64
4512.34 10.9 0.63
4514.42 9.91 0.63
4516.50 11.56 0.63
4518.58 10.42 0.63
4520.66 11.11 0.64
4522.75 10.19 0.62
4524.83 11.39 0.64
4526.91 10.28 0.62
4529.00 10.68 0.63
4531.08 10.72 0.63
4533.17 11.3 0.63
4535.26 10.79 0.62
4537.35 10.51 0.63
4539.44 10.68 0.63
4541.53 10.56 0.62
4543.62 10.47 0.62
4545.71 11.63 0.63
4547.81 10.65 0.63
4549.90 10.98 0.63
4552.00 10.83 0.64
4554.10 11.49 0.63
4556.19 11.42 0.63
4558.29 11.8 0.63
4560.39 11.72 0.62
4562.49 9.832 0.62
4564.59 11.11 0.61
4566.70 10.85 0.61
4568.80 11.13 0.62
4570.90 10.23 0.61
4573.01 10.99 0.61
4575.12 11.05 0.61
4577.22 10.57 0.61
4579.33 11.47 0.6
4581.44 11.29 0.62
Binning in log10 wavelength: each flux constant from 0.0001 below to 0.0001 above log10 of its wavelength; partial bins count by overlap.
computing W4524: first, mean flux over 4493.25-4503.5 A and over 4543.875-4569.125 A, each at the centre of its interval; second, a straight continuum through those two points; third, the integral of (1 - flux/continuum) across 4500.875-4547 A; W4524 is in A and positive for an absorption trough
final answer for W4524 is 0.6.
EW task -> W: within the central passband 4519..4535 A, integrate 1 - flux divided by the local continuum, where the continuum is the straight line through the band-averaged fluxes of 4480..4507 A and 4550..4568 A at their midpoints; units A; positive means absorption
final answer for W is 0.4 A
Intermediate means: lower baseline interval 11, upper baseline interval 11.1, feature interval 10.8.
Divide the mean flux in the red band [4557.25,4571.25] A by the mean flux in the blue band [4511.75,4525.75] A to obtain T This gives 1.0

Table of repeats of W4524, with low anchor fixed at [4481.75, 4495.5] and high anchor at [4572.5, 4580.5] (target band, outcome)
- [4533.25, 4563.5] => 0.2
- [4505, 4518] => 0.0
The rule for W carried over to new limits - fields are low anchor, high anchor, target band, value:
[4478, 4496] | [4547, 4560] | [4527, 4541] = 0.6 A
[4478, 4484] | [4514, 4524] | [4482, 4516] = -0.5 A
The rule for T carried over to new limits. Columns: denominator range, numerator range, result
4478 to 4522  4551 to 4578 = 1.00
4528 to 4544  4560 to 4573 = 1.00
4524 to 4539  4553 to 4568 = 1.03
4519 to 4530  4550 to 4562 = 1.06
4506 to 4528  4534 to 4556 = 1.00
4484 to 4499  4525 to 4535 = 0.98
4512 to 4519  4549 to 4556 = 1.04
